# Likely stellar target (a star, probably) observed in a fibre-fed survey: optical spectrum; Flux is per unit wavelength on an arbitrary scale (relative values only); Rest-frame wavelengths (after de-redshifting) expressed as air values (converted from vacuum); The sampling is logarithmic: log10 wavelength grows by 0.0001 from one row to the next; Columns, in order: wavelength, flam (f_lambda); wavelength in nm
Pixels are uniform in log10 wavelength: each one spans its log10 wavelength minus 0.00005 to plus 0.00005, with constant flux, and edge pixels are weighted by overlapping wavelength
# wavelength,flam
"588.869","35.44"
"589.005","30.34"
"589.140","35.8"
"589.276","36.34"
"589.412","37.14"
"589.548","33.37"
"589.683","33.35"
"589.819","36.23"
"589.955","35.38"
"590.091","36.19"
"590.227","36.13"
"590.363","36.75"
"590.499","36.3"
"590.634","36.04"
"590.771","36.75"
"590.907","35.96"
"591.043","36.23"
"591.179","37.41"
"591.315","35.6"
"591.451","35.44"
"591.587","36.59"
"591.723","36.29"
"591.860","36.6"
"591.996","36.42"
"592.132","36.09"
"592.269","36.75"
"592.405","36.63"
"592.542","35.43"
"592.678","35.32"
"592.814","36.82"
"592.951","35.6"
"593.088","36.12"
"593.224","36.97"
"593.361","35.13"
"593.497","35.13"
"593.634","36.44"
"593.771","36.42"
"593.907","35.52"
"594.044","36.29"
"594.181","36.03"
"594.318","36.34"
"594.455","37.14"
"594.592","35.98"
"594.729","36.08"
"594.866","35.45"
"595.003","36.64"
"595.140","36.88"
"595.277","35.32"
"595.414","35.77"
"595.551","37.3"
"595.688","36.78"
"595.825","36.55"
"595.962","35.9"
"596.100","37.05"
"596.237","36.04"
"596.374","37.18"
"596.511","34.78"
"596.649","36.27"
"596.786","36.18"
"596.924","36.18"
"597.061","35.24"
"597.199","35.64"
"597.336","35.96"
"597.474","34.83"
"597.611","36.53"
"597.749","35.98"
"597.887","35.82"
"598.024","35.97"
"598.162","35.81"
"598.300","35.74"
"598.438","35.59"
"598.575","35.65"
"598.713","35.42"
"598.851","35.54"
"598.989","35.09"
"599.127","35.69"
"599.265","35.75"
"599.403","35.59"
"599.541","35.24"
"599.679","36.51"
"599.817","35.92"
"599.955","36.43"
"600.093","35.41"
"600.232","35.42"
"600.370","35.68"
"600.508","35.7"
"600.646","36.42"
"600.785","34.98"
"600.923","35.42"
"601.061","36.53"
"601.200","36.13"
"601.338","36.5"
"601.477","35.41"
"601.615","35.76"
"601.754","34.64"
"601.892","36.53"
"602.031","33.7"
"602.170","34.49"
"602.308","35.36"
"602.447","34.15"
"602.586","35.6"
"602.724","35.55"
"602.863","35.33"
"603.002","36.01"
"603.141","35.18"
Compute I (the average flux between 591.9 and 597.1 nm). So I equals 36.2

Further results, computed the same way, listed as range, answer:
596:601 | 35.8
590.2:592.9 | 36.3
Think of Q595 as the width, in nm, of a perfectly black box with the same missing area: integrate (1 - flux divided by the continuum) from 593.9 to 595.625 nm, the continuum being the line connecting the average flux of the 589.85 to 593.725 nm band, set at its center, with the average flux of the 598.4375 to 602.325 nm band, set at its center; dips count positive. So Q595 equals -0.01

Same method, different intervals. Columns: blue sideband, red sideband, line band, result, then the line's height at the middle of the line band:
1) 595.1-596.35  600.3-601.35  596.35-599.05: 0.04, 36.2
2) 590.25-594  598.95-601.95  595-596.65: -0.02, 36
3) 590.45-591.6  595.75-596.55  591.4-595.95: 0.01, 36.3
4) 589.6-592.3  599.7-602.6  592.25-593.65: 0.00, 36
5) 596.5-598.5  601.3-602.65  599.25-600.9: -0.01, 35.4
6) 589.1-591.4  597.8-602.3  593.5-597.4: -0.04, 35.8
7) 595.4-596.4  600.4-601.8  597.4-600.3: 0.03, 36.1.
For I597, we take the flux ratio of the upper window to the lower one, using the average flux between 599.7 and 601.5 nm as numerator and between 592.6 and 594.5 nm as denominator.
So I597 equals 0.99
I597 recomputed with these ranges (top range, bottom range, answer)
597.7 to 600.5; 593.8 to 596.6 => 0.99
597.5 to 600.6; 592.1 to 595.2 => 0.99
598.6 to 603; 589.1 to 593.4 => 0.99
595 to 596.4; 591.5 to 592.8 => 1.01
